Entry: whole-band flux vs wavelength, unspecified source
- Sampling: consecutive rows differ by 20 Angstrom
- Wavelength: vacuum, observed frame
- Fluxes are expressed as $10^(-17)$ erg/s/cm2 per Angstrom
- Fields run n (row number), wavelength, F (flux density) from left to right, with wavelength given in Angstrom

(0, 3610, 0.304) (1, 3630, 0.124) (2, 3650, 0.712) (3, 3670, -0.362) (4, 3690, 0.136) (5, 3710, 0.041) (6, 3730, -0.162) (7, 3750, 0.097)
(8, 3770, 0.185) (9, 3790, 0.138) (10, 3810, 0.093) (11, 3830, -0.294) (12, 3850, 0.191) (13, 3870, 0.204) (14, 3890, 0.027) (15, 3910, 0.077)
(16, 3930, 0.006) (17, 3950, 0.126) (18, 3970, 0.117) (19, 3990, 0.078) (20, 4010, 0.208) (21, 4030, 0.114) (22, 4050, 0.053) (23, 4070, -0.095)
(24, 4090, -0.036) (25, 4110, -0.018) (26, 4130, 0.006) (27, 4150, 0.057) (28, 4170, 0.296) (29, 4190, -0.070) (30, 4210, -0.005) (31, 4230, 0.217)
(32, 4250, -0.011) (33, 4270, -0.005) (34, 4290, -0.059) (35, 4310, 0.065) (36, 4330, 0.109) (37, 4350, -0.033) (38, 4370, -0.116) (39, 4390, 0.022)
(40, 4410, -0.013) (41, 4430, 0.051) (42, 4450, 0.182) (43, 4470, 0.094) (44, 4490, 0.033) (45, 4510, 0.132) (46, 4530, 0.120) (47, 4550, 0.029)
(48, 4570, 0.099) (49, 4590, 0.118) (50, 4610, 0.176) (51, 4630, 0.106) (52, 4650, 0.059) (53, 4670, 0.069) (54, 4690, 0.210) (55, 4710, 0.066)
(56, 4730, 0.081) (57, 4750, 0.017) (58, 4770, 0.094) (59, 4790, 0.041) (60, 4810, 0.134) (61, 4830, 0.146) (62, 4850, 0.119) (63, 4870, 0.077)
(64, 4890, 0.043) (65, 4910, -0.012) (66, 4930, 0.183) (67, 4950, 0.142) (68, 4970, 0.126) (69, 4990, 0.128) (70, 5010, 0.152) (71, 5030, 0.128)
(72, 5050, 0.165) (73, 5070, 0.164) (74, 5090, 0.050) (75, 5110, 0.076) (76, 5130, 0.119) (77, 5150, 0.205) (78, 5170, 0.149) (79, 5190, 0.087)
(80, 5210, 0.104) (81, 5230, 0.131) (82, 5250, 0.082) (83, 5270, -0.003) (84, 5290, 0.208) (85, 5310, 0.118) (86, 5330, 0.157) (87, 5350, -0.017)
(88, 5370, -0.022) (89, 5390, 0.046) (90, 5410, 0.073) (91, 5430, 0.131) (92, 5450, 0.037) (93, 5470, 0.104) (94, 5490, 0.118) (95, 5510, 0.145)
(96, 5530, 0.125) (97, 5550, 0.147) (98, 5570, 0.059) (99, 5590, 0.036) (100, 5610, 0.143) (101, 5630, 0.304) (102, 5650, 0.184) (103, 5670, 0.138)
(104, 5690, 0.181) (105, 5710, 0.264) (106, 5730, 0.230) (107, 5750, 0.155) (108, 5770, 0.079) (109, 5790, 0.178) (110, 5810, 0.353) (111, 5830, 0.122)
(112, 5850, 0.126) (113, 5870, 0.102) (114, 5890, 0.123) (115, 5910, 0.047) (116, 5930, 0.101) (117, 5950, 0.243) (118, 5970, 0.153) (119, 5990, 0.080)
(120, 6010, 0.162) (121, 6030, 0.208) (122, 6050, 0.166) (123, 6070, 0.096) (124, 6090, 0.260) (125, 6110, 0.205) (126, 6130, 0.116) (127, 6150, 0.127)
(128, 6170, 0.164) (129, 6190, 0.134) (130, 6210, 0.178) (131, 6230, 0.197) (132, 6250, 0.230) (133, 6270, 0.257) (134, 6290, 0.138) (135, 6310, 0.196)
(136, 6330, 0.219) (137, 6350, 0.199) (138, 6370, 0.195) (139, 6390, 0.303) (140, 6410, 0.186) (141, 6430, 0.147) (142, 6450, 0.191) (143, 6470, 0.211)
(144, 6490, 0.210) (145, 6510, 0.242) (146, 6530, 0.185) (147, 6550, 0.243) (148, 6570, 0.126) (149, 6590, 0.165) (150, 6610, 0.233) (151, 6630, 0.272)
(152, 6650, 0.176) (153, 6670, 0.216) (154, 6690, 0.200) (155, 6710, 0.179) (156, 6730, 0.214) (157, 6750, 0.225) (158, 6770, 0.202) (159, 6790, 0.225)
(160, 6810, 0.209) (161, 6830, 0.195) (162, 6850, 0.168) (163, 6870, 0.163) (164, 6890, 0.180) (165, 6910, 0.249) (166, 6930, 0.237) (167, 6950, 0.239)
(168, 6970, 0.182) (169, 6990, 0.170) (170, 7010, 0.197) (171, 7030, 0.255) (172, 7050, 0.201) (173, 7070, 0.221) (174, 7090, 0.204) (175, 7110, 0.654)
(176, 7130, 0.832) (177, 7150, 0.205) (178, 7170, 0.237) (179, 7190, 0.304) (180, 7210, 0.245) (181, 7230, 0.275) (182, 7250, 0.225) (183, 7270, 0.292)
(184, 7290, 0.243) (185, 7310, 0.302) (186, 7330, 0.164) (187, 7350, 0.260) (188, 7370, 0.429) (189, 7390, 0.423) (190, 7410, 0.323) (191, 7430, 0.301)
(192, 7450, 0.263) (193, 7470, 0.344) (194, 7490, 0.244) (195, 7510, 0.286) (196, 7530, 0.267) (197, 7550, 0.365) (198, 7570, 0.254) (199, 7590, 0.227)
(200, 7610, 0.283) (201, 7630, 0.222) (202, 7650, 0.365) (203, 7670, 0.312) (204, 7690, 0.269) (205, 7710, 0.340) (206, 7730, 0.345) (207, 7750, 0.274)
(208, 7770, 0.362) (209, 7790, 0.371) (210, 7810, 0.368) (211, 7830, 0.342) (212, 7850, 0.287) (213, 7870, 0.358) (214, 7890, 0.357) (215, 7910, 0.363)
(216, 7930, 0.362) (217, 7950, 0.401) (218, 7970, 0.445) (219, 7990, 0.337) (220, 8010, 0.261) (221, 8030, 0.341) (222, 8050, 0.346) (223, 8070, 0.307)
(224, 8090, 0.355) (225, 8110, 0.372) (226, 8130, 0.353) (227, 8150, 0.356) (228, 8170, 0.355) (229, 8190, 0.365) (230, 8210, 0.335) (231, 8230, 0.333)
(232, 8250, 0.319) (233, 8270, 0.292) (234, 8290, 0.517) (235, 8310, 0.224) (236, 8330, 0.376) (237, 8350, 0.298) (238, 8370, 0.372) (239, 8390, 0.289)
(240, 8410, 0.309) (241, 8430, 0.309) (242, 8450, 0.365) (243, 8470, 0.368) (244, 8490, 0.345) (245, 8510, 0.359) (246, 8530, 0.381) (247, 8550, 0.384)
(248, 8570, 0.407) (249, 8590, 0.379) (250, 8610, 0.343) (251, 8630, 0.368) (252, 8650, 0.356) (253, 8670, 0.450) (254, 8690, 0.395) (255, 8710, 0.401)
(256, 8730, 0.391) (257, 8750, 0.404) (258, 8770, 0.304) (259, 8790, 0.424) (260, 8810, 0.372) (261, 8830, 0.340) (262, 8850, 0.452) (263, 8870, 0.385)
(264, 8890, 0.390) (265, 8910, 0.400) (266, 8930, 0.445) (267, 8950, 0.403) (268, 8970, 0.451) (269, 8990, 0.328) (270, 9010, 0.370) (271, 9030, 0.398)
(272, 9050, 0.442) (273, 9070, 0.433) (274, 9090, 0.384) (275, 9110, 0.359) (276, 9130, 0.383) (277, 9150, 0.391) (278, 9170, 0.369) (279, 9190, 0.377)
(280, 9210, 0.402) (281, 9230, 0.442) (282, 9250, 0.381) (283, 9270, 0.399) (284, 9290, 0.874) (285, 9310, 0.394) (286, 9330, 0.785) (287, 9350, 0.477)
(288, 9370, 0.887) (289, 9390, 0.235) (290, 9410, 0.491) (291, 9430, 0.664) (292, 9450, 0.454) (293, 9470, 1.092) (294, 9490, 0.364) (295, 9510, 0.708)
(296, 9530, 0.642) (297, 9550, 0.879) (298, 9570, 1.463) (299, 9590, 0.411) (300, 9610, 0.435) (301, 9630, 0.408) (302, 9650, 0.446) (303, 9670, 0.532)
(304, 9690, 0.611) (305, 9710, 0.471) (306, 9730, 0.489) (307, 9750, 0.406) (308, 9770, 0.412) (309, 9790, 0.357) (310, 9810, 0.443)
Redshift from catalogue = 0.91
